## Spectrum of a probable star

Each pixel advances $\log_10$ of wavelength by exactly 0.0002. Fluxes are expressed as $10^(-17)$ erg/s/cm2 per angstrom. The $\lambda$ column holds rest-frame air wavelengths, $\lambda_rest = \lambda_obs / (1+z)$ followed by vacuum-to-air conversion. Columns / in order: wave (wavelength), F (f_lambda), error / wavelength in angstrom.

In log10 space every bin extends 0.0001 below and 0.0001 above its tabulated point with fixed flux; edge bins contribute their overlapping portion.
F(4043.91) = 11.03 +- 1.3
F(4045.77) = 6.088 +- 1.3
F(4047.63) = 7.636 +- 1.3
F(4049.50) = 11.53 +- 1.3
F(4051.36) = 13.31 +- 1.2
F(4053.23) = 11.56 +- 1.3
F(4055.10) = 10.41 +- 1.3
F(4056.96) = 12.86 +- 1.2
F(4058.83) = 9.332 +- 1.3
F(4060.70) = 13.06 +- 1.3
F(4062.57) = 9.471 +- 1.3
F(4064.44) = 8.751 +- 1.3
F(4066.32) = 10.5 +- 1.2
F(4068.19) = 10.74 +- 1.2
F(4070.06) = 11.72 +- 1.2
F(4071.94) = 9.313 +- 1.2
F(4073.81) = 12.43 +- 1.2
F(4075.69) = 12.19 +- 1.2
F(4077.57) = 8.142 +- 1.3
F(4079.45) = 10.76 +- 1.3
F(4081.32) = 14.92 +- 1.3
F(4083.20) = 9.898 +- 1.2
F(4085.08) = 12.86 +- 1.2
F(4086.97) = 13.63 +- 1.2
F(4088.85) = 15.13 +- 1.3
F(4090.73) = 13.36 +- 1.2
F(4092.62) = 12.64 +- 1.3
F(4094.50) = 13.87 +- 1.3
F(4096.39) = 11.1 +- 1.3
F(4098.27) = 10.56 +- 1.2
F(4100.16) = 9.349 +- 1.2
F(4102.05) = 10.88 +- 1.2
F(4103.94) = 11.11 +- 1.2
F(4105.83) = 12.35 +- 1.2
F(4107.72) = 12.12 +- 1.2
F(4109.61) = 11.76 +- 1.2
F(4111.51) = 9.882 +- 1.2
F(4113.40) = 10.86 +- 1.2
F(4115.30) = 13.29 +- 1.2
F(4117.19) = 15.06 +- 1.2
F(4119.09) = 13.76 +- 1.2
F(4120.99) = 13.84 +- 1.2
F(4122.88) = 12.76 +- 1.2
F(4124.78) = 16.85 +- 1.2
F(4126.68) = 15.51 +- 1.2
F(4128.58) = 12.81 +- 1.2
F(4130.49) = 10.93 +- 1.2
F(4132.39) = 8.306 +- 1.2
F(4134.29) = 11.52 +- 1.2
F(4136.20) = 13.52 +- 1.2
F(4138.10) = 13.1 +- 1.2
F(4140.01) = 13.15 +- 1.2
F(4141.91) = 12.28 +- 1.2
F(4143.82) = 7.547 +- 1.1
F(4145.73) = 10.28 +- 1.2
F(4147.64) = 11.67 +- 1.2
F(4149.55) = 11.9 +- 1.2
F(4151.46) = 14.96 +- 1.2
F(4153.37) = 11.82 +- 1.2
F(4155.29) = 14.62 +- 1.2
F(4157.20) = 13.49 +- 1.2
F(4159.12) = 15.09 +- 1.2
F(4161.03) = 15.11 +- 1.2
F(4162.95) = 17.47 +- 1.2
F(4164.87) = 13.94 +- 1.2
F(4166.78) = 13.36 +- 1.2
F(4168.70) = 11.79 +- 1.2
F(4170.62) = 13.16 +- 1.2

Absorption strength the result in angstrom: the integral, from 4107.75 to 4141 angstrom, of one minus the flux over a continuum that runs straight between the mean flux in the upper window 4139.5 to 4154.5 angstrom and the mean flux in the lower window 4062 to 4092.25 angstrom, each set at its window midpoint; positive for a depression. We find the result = -3.1 angstrom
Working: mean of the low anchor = 11.5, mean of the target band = 12.7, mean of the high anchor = 11.7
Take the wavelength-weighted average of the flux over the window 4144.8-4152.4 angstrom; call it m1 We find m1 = 12.2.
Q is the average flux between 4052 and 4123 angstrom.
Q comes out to 11.7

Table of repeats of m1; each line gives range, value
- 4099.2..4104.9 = 10.4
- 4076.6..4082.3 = 11.3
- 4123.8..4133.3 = 12.9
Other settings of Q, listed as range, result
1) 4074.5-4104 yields 11.9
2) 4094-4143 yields 12.3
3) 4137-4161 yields 12.6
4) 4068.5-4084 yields 11.2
